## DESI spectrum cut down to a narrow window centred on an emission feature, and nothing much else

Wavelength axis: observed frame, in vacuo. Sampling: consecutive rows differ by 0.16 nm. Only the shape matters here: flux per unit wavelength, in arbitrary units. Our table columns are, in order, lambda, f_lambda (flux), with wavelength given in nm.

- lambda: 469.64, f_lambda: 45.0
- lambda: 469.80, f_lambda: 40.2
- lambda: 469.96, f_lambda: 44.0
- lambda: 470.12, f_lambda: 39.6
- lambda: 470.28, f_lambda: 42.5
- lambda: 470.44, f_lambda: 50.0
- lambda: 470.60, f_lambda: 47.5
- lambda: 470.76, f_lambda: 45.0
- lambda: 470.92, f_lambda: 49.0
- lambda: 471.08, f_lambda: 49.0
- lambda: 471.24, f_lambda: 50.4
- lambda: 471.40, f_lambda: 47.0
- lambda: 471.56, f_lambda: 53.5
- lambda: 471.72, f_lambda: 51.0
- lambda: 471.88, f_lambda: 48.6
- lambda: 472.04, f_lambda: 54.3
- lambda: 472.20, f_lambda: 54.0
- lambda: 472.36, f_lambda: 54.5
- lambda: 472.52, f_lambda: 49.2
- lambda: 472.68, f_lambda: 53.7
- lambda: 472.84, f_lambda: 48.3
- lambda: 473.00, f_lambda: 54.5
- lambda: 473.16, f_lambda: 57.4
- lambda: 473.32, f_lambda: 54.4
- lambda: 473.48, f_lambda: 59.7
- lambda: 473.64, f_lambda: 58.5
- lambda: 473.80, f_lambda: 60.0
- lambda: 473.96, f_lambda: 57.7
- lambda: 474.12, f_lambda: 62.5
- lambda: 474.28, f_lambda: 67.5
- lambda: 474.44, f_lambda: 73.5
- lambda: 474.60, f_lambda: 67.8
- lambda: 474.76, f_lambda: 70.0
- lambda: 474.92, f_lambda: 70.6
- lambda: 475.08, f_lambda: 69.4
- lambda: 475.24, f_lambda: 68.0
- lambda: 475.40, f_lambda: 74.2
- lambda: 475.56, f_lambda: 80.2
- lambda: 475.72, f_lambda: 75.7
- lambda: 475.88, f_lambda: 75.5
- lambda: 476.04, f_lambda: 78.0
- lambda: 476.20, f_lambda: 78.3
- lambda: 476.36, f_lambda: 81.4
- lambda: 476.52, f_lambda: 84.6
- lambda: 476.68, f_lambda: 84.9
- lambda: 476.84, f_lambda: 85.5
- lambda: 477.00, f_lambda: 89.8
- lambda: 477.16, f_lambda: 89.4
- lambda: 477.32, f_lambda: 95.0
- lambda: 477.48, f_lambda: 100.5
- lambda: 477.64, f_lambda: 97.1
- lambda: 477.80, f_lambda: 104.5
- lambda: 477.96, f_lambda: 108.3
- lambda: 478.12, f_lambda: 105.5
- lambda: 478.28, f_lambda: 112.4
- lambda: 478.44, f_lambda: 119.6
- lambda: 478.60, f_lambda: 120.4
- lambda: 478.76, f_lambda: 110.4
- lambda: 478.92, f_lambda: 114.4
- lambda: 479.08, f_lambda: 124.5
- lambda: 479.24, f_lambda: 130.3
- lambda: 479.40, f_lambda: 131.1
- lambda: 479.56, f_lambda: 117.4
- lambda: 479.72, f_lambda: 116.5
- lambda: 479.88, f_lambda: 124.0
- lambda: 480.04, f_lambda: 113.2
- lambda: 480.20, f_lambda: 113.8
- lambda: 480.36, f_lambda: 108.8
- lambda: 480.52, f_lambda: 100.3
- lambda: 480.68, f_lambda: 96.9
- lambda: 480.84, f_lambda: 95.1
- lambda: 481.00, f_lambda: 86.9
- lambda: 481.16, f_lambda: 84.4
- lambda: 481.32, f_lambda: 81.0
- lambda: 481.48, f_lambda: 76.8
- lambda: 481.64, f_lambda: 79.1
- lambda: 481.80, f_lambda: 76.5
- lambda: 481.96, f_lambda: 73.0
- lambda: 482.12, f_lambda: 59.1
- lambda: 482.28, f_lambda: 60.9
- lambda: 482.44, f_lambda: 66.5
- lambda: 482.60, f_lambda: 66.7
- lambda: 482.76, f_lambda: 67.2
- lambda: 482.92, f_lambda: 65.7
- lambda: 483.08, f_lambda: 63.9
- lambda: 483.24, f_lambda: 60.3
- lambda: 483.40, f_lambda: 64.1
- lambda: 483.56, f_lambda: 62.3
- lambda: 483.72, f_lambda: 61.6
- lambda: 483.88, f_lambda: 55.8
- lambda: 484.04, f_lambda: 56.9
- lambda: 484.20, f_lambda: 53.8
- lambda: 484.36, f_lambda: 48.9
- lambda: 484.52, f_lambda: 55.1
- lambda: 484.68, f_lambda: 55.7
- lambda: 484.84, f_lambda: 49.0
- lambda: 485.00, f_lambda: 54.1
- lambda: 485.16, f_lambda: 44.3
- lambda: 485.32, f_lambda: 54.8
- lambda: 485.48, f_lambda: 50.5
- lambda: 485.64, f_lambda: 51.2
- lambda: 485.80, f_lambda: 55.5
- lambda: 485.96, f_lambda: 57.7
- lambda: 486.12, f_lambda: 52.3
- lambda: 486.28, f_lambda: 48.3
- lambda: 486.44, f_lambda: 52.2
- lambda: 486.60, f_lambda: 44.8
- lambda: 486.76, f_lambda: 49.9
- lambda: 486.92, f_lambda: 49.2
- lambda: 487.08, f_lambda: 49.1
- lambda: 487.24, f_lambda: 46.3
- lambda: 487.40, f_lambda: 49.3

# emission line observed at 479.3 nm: C IV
